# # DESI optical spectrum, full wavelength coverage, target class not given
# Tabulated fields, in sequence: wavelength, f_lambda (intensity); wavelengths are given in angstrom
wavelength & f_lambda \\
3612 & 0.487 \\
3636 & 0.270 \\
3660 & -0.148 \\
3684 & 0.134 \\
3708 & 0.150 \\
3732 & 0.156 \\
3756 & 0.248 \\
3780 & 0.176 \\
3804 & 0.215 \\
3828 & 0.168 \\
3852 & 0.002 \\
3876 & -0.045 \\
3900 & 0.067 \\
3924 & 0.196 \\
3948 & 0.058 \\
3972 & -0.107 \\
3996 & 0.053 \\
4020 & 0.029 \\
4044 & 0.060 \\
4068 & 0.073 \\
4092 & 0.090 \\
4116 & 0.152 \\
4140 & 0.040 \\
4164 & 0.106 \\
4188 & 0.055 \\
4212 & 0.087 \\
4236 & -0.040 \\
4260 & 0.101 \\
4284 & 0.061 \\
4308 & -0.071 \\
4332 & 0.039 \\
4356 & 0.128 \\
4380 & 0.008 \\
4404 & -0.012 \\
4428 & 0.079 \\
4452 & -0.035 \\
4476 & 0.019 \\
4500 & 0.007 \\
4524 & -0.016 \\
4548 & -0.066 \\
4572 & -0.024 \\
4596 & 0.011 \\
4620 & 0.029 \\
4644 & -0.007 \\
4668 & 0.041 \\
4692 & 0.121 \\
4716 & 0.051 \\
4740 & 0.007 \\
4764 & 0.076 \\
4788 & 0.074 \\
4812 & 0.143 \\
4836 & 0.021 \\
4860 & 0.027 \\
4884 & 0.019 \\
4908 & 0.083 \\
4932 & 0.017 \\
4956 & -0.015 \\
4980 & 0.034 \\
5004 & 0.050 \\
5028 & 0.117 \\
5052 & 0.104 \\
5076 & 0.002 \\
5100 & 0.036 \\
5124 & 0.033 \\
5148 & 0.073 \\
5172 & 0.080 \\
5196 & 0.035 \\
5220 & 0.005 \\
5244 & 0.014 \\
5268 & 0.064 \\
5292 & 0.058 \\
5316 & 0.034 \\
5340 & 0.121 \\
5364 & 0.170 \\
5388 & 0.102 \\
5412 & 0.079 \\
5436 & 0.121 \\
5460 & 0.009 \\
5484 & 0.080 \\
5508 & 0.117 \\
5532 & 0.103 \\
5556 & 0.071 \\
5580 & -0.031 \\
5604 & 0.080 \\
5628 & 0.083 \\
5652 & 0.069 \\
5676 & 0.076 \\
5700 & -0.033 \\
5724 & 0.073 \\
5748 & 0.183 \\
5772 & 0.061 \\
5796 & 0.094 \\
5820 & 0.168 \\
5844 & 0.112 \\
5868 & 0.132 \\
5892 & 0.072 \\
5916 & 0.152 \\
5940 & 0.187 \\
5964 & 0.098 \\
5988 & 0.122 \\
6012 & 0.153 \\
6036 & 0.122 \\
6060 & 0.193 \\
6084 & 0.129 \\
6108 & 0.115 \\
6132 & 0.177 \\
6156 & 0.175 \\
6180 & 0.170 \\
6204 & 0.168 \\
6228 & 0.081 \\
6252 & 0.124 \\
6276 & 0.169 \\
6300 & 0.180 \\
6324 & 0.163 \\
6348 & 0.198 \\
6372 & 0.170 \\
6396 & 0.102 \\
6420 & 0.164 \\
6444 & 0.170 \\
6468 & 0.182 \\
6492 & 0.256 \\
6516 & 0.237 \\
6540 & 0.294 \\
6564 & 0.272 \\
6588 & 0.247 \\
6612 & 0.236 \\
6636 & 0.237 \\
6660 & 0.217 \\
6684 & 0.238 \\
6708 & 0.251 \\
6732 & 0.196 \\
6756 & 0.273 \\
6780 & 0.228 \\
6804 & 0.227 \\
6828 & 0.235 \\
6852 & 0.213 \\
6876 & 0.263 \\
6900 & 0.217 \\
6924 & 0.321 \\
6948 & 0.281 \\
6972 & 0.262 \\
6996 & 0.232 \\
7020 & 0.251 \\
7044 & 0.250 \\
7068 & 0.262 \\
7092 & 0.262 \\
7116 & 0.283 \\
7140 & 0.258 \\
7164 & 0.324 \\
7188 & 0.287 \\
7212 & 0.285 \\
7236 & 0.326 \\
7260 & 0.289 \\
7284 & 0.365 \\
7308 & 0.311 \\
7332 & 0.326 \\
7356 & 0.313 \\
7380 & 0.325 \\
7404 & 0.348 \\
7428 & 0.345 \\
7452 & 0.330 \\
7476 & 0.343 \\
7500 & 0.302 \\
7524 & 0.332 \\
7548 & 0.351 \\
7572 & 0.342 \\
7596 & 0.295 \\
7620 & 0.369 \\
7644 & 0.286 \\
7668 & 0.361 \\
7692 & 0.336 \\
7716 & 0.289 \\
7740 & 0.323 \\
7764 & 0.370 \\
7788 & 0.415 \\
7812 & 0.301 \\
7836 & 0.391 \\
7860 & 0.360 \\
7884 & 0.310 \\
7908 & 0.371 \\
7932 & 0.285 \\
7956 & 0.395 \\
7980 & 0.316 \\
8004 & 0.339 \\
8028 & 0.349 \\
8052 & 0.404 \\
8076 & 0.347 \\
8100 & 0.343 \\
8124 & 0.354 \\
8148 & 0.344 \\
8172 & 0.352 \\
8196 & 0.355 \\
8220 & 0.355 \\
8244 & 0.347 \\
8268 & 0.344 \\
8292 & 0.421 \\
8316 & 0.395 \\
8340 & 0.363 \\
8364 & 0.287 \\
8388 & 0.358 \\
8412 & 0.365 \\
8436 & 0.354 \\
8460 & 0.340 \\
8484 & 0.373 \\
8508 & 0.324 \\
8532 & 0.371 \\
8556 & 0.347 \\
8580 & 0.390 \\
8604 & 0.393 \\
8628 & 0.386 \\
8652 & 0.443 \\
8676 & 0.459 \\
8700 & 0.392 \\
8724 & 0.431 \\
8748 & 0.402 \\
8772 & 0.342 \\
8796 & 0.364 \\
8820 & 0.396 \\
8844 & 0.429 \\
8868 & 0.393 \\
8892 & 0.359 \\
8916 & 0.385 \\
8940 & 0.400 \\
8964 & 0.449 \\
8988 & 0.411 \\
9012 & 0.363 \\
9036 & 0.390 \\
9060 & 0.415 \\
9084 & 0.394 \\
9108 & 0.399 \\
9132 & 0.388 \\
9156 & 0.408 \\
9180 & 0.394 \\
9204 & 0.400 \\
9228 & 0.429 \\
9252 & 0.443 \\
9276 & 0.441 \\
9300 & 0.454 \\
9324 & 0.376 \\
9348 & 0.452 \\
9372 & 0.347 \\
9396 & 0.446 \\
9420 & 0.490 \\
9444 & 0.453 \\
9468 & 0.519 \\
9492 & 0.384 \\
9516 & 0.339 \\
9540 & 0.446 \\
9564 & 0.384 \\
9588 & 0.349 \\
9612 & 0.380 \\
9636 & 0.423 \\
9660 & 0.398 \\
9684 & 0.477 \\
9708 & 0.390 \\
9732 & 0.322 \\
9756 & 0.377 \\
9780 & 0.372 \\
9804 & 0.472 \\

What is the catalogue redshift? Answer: 0.62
